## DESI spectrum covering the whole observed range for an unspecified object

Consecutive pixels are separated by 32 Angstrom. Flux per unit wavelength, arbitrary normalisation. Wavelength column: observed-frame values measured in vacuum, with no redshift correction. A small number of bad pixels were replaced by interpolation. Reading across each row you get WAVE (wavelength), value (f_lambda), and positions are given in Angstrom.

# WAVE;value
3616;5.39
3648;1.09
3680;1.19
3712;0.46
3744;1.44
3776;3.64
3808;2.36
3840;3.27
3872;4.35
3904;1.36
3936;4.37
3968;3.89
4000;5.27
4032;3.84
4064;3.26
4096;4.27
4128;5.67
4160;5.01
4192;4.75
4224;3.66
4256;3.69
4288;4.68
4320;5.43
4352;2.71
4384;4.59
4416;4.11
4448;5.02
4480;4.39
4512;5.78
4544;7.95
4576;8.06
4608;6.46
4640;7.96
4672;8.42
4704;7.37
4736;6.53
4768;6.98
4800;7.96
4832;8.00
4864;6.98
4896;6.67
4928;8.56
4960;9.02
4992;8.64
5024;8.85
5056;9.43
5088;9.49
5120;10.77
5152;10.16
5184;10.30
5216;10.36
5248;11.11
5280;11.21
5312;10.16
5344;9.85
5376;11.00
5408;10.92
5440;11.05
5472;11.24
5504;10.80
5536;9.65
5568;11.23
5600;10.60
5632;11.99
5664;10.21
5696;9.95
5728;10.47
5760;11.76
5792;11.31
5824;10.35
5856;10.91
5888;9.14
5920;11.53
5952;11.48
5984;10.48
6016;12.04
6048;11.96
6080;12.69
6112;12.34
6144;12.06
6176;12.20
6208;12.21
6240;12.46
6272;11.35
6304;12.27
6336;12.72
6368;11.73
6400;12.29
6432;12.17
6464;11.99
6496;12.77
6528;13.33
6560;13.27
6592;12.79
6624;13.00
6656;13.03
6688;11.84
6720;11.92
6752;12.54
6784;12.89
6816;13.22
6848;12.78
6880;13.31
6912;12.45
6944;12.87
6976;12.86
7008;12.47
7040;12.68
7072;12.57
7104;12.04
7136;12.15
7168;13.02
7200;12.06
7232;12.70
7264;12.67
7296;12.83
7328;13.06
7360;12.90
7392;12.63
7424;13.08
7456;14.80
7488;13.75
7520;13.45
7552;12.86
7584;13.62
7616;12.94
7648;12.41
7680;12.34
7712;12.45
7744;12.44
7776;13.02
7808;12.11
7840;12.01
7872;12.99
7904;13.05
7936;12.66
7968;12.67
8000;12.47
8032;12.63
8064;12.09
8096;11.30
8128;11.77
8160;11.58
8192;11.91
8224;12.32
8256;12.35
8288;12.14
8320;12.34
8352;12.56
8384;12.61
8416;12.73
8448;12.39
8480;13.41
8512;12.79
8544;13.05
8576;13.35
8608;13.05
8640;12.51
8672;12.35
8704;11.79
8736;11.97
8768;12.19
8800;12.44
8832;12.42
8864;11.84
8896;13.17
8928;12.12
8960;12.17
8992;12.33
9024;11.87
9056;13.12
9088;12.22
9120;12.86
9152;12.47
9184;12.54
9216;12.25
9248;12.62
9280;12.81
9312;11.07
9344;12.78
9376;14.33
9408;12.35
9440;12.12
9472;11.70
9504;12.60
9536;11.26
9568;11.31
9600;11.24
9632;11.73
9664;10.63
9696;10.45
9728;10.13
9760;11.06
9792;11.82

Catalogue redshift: 0.137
